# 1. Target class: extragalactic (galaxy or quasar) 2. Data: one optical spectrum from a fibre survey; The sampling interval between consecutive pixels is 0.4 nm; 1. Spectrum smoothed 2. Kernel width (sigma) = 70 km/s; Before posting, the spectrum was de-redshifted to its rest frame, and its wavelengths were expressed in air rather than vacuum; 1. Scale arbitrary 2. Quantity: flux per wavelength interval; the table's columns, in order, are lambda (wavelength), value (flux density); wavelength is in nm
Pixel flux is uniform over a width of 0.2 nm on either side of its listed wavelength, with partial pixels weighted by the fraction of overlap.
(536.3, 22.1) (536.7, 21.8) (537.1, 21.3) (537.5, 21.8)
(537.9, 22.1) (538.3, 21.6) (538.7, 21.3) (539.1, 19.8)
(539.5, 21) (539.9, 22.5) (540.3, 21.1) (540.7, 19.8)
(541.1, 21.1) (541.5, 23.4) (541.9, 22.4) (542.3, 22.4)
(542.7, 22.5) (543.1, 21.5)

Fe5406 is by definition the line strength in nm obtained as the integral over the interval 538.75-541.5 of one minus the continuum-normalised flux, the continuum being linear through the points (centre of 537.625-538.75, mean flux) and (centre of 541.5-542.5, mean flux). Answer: 0.13 nm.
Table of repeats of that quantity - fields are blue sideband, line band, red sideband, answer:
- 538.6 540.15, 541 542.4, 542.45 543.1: -0.04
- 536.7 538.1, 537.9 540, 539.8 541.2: 0.01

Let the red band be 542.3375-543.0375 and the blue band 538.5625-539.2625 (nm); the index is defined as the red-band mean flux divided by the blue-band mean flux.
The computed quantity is 1.09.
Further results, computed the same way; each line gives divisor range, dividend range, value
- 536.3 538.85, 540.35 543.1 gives 1.01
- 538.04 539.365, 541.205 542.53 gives 1.08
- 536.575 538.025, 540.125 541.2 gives 0.95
